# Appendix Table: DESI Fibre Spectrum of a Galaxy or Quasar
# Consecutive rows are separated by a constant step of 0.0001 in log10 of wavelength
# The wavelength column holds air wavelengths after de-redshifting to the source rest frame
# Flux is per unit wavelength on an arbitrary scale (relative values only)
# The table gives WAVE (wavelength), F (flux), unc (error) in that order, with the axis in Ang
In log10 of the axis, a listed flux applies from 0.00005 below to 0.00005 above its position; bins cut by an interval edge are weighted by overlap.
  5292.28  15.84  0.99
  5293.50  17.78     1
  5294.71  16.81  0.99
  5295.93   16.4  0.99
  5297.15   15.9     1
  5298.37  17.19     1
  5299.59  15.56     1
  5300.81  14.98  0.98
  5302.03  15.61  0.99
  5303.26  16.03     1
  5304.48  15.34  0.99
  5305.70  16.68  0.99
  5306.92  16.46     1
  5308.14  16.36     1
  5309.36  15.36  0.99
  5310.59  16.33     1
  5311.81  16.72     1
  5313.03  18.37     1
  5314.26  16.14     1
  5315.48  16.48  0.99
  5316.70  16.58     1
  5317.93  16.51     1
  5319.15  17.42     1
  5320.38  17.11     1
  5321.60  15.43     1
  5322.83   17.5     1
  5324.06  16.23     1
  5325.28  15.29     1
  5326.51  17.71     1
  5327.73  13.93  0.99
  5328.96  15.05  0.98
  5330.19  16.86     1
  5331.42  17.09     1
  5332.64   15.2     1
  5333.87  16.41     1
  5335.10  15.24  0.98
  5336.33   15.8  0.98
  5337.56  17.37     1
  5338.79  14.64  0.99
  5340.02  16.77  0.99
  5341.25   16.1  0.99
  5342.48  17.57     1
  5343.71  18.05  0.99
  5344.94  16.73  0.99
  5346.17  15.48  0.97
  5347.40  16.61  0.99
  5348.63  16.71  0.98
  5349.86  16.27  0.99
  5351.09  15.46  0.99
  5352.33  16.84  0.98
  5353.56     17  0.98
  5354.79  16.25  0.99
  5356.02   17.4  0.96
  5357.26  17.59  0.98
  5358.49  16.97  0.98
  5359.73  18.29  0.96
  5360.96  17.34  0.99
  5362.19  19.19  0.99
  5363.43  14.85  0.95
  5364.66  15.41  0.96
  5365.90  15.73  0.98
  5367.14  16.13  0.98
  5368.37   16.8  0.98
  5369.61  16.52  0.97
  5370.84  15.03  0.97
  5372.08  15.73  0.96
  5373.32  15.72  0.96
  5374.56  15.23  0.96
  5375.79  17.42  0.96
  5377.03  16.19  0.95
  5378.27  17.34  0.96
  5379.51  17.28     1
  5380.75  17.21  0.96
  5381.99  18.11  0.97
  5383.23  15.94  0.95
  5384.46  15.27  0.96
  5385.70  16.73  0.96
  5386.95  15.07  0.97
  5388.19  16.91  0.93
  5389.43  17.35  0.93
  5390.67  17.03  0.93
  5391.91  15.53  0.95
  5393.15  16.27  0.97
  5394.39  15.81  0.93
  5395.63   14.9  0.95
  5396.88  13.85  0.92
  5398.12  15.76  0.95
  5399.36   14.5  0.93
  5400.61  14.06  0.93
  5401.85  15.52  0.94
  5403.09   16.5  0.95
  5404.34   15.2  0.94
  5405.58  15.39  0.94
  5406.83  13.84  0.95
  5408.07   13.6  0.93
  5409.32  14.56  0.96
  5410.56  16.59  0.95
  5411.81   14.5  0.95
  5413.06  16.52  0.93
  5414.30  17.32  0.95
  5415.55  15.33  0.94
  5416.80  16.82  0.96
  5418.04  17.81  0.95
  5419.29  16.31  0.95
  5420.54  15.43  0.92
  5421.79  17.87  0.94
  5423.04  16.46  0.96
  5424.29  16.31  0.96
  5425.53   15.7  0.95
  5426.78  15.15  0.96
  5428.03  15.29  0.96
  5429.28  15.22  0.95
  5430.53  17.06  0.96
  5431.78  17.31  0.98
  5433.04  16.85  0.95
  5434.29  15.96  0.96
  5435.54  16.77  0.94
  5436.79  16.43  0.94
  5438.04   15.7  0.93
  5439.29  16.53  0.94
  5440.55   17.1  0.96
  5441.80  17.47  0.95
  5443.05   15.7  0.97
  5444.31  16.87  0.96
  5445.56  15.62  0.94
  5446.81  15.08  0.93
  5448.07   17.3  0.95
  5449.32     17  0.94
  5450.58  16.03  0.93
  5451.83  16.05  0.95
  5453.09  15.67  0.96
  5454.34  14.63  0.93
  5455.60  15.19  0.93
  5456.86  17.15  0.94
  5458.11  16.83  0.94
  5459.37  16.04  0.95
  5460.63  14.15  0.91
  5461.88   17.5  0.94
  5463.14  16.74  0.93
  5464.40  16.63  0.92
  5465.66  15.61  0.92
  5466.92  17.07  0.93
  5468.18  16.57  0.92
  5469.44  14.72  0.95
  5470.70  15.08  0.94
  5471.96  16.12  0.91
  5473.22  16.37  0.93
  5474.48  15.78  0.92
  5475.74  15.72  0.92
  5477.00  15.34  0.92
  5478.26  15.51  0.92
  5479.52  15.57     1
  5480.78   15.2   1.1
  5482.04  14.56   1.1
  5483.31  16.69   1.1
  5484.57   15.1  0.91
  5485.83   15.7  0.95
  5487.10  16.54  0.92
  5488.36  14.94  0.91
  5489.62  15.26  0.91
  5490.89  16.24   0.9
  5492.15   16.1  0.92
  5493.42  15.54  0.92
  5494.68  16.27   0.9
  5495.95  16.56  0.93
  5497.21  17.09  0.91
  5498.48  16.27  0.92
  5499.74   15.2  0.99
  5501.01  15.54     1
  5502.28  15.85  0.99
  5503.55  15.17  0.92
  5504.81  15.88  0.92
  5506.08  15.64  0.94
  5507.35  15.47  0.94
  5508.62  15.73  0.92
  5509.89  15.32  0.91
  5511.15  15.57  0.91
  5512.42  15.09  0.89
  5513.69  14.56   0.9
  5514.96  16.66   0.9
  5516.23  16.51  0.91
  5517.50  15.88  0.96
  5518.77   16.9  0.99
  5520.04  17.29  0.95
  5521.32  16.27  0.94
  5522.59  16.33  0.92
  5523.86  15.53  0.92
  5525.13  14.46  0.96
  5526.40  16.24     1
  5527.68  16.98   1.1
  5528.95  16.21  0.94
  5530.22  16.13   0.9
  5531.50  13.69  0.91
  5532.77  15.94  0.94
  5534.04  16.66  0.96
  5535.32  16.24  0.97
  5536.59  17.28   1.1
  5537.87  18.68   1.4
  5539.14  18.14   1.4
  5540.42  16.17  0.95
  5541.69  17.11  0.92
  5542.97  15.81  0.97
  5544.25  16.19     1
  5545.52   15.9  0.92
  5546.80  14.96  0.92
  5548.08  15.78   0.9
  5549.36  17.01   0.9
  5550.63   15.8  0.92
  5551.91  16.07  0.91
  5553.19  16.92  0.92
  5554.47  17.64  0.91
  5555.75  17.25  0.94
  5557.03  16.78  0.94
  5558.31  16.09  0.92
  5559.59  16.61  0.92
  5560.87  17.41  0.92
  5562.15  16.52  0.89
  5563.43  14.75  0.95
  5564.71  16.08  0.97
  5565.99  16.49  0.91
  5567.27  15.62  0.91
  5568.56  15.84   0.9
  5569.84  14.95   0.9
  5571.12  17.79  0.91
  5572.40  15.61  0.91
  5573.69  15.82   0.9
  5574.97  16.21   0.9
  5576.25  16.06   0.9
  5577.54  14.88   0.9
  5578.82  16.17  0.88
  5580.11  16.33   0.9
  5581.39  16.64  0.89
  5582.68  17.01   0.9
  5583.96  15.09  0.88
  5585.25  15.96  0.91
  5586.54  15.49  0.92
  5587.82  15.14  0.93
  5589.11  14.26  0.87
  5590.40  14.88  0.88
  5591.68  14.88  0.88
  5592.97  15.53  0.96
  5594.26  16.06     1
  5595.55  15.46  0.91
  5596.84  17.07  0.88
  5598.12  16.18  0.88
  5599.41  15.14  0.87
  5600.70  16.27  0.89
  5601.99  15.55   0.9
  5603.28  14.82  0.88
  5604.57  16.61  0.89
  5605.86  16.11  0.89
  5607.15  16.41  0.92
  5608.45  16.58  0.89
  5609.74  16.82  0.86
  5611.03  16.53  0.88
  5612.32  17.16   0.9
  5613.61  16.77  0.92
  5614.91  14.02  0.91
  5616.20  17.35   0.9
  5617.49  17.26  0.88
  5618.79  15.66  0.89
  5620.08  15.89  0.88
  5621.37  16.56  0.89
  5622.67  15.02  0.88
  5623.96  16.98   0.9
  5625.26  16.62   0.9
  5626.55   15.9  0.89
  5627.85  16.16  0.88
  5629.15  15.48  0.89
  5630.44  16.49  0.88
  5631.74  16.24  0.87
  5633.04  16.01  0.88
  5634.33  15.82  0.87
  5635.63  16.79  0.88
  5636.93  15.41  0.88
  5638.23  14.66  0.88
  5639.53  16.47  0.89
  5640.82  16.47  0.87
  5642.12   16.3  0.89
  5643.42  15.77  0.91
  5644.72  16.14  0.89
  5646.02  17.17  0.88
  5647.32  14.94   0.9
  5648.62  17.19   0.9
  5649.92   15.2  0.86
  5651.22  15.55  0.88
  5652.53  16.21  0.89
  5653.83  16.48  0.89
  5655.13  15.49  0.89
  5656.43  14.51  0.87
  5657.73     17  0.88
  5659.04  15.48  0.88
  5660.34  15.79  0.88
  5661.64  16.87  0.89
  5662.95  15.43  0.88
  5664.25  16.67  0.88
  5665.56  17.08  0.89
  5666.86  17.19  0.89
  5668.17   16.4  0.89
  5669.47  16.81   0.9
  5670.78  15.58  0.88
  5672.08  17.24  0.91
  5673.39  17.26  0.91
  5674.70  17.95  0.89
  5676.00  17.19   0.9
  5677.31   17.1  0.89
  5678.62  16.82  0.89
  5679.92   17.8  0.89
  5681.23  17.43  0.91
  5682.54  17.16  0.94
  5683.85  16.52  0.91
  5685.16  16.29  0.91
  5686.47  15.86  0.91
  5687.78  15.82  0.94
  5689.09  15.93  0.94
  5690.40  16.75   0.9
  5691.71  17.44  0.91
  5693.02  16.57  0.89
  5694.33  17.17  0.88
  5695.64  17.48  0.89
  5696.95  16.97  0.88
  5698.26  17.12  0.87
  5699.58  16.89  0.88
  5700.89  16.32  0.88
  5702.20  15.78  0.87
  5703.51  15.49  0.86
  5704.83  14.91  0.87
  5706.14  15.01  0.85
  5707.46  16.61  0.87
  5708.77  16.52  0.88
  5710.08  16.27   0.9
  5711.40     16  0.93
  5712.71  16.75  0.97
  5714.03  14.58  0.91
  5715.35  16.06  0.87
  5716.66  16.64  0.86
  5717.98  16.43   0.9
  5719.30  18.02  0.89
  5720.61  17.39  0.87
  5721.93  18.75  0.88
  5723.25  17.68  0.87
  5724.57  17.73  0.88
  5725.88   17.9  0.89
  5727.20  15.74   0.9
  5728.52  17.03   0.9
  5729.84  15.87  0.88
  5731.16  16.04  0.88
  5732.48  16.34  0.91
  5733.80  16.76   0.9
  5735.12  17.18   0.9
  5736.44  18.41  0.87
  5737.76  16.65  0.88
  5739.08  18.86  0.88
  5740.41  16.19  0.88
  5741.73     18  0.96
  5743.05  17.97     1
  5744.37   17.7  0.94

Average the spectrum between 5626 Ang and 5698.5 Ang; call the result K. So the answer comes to 16.4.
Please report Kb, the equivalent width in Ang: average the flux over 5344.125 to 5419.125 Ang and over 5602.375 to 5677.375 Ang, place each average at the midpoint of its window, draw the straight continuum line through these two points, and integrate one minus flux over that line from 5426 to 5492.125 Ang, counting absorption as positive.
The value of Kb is 0.7 Ang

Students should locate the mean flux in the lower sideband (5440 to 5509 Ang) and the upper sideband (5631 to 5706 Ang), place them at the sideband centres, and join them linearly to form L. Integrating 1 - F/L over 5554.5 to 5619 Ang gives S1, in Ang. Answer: 0.56 Ang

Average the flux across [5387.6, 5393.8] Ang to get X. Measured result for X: 16.6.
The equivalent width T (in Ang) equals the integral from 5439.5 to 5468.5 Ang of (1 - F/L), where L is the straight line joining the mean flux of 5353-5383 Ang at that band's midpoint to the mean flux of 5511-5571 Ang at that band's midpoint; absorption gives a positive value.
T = 0.4 Ang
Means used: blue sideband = 16.7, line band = 16.3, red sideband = 16.3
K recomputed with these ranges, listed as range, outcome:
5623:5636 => 16.2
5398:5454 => 16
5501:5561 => 16.2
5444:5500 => 15.9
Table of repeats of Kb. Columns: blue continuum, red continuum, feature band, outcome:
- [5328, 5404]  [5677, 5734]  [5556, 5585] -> 0.6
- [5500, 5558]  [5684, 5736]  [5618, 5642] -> 0.5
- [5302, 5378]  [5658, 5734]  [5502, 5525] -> 0.9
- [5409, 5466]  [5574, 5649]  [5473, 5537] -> 1.2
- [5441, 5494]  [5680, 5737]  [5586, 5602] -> 0.8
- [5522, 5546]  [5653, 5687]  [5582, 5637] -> 1.6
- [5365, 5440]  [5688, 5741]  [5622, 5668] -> 1.3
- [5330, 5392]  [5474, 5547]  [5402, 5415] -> 0.7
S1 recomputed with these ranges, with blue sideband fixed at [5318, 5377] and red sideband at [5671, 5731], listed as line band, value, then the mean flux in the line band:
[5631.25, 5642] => 0.42 Ang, 16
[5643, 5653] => 0.38 Ang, 16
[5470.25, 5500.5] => 1.36 Ang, 15.8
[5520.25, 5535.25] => 0.59 Ang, 15.9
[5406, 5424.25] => 0.59 Ang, 15.9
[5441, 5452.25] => 0.09 Ang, 16.4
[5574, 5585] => 0.37 Ang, 16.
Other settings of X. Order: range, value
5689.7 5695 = 17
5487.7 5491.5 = 15.5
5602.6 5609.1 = 16.1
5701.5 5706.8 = 15.3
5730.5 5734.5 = 16.4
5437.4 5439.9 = 16.1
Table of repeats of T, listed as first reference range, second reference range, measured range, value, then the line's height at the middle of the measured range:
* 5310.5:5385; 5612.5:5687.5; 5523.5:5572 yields 0.20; 16.4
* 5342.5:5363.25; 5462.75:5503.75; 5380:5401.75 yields 0.99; 16.7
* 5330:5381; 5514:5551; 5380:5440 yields 1.74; 16.4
